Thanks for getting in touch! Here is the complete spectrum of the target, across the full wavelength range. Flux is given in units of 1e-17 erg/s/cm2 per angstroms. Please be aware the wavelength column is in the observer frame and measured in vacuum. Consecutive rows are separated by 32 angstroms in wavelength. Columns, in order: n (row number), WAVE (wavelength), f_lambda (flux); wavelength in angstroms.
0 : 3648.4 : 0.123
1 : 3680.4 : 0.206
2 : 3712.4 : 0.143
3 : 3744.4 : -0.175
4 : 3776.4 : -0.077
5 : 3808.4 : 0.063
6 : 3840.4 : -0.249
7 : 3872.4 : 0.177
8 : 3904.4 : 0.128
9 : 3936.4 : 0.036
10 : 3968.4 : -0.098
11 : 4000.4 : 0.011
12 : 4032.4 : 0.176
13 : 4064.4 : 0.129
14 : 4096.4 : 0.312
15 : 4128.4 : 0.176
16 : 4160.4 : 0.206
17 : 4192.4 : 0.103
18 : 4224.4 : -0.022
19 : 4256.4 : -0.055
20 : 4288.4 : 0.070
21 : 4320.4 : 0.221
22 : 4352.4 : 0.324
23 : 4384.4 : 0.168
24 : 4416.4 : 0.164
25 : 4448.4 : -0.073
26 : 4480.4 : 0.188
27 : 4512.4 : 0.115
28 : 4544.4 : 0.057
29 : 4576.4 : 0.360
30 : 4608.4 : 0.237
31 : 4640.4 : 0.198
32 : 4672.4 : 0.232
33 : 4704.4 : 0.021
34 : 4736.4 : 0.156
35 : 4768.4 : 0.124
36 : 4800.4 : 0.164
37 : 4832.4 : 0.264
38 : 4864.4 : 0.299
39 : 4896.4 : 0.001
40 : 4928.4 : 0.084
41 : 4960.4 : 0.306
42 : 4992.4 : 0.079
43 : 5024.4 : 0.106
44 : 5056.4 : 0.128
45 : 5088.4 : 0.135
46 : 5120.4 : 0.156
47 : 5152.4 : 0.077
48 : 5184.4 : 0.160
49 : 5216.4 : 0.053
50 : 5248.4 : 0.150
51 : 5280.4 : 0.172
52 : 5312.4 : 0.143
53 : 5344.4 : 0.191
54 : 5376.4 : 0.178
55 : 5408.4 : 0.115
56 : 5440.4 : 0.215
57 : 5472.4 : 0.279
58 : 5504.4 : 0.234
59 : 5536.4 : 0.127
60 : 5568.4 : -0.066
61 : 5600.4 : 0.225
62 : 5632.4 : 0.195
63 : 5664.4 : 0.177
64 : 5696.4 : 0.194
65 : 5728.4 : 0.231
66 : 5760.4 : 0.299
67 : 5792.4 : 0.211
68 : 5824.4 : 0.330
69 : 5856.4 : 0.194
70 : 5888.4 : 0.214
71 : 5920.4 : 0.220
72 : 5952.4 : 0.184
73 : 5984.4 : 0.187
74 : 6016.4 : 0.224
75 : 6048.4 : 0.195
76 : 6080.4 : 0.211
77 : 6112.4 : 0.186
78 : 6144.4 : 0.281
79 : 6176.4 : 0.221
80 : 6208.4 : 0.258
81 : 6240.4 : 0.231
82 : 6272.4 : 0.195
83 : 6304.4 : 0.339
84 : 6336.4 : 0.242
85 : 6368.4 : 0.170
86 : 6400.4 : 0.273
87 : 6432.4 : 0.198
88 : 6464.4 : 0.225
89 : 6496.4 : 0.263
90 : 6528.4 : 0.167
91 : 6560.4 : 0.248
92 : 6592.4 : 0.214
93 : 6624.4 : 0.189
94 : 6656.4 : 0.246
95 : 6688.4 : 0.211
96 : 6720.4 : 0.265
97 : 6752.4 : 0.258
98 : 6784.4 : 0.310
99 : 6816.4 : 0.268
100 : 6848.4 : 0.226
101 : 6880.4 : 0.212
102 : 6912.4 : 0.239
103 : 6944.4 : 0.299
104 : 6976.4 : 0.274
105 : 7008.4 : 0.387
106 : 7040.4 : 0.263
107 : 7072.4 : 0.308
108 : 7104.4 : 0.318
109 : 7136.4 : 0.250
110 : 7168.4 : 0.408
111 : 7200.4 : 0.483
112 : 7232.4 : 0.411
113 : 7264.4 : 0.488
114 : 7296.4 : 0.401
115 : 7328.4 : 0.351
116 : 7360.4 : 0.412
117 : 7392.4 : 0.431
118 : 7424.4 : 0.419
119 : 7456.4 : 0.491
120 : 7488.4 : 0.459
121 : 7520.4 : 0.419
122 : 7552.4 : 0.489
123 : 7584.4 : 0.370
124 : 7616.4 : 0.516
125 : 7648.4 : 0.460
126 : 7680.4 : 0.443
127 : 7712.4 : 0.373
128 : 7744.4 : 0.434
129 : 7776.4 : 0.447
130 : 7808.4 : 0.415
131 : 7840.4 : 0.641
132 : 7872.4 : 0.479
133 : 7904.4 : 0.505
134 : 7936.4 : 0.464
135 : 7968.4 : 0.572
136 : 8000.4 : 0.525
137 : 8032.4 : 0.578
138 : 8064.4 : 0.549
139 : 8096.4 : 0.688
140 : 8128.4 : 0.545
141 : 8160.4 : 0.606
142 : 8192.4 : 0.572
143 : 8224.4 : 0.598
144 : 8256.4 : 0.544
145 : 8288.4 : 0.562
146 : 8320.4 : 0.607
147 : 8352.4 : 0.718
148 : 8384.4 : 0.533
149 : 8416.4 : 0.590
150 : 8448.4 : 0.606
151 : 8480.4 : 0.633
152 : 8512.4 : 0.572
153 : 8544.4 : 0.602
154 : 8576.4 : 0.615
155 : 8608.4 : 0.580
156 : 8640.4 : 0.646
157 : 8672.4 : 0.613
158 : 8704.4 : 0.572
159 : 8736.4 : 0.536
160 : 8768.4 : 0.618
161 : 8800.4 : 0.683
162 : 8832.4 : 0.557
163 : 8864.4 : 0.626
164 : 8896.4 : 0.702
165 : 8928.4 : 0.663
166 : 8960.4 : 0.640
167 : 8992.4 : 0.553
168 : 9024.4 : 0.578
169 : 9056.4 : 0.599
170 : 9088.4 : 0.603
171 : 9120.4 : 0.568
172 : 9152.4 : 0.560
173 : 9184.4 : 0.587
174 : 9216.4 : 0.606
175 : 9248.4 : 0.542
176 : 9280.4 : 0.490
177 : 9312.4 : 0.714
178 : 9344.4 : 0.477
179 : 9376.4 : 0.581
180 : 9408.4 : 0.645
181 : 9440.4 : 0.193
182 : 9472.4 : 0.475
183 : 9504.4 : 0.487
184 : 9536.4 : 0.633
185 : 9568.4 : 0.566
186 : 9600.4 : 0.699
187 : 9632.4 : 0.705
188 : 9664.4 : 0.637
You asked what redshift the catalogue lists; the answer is 0.79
